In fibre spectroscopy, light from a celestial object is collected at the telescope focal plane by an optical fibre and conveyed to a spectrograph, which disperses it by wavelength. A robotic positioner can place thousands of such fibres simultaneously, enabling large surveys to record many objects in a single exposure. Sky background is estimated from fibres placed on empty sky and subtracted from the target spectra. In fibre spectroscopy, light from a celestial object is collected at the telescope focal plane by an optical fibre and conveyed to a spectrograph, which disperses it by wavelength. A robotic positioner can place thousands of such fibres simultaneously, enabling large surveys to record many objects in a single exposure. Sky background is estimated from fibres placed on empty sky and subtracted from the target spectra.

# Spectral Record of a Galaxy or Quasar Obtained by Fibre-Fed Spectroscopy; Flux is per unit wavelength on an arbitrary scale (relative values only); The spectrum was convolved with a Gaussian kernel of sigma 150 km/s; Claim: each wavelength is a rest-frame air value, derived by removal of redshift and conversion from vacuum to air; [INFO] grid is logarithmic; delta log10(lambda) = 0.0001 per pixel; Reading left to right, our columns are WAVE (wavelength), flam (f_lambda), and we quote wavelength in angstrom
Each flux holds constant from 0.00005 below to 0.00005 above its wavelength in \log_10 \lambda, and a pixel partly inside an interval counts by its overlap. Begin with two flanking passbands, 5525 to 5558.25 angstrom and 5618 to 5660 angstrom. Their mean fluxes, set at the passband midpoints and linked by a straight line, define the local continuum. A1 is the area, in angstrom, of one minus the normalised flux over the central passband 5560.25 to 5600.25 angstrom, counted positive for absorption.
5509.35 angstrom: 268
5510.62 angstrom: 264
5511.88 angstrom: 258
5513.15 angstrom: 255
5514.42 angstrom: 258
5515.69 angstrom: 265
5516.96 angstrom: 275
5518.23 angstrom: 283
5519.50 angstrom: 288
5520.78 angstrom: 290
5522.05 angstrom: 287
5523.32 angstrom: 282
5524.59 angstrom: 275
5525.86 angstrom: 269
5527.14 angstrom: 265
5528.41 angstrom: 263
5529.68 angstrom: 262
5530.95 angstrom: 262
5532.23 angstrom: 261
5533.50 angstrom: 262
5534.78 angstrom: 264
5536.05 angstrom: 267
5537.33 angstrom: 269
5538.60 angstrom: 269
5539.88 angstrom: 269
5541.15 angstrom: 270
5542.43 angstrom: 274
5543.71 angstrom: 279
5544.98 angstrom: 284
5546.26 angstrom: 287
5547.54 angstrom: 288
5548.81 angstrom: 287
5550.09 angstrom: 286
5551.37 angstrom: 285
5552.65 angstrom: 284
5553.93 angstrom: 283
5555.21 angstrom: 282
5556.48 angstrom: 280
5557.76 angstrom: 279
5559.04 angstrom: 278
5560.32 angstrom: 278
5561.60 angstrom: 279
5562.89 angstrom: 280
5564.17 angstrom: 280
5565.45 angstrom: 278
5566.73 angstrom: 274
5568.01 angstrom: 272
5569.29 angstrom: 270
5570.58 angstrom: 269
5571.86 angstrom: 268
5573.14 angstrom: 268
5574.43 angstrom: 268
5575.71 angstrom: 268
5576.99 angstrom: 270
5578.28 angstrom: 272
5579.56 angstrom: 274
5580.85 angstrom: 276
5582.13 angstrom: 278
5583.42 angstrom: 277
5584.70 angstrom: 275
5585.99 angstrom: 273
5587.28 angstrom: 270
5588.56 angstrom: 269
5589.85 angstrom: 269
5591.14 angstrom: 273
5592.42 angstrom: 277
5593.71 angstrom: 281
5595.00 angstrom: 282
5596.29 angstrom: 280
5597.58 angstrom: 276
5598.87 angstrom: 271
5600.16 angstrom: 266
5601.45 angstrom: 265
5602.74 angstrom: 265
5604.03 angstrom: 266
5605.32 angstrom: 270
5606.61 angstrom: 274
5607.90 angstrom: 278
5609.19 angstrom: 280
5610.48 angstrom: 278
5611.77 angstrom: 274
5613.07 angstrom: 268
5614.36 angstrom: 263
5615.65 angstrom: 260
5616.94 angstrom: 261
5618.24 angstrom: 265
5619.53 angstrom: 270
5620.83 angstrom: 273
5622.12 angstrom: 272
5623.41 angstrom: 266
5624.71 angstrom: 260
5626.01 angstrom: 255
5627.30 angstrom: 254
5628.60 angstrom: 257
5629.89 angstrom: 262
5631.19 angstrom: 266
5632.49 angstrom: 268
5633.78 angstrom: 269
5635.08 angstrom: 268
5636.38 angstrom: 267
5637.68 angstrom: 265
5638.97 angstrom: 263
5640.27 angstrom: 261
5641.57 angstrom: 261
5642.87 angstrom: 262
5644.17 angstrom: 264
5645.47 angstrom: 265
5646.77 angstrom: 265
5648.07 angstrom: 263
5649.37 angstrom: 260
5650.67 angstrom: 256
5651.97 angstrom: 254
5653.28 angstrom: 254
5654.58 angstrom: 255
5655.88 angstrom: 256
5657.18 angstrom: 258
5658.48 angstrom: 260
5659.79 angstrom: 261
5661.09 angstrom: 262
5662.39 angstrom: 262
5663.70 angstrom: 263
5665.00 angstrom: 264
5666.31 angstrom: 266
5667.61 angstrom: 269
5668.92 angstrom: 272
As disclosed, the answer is -0.6 angstrom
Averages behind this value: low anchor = 274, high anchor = 262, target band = 274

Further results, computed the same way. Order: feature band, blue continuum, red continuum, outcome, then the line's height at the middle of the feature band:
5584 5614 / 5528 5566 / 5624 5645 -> -0.56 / 268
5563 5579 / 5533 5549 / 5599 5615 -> 0.05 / 273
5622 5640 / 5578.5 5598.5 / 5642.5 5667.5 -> 0.17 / 266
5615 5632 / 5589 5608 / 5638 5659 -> 0.20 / 266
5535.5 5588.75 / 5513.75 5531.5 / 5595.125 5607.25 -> -0.78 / 272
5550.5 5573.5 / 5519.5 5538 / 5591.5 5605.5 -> -0.49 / 272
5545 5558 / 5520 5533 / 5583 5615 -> -0.58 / 272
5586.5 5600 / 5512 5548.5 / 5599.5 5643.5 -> -0.32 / 268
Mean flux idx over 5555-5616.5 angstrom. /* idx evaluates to 273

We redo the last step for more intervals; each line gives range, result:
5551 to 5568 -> 280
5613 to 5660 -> 262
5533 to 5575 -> 276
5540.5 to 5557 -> 282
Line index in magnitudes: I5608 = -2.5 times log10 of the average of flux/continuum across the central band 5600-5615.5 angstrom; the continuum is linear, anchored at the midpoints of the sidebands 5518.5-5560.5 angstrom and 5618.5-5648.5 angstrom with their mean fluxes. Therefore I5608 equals -0.01 mag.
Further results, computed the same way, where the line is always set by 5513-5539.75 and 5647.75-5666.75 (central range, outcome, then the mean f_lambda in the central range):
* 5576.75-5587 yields -0.03 mag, 274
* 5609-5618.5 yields -0.02 mag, 268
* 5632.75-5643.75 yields -0.02 mag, 265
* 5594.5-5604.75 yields -0.03 mag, 271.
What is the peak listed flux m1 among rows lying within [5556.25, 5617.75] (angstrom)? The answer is 282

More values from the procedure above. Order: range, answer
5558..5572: 280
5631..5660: 269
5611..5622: 274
